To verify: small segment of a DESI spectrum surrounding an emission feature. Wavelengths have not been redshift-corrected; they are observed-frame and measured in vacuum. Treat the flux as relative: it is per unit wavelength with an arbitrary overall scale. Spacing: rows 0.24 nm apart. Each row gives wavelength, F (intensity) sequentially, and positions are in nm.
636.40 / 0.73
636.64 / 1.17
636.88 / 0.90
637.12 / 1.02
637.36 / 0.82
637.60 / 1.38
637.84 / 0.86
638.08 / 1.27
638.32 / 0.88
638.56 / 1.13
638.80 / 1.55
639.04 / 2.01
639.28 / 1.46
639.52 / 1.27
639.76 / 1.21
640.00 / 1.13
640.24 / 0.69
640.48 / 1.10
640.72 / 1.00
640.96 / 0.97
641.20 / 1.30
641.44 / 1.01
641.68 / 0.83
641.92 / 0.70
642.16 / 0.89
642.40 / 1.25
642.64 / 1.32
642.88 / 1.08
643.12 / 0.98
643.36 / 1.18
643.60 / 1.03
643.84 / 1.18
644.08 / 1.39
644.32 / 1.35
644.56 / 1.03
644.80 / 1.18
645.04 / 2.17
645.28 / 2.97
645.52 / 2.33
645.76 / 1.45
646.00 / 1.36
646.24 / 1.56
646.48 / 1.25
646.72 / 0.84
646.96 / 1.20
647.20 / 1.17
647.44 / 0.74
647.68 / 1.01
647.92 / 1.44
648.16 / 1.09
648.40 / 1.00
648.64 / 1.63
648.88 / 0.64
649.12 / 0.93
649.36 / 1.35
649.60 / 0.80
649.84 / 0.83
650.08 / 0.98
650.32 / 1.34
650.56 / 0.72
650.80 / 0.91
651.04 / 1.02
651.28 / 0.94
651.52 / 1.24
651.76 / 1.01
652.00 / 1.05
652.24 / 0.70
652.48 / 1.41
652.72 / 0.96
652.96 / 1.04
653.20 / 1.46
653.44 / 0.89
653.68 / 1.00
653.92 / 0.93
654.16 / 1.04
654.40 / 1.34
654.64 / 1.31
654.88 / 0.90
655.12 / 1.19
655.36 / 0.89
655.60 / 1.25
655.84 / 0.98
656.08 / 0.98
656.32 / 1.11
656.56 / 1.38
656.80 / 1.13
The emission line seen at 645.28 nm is [O III] 5007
